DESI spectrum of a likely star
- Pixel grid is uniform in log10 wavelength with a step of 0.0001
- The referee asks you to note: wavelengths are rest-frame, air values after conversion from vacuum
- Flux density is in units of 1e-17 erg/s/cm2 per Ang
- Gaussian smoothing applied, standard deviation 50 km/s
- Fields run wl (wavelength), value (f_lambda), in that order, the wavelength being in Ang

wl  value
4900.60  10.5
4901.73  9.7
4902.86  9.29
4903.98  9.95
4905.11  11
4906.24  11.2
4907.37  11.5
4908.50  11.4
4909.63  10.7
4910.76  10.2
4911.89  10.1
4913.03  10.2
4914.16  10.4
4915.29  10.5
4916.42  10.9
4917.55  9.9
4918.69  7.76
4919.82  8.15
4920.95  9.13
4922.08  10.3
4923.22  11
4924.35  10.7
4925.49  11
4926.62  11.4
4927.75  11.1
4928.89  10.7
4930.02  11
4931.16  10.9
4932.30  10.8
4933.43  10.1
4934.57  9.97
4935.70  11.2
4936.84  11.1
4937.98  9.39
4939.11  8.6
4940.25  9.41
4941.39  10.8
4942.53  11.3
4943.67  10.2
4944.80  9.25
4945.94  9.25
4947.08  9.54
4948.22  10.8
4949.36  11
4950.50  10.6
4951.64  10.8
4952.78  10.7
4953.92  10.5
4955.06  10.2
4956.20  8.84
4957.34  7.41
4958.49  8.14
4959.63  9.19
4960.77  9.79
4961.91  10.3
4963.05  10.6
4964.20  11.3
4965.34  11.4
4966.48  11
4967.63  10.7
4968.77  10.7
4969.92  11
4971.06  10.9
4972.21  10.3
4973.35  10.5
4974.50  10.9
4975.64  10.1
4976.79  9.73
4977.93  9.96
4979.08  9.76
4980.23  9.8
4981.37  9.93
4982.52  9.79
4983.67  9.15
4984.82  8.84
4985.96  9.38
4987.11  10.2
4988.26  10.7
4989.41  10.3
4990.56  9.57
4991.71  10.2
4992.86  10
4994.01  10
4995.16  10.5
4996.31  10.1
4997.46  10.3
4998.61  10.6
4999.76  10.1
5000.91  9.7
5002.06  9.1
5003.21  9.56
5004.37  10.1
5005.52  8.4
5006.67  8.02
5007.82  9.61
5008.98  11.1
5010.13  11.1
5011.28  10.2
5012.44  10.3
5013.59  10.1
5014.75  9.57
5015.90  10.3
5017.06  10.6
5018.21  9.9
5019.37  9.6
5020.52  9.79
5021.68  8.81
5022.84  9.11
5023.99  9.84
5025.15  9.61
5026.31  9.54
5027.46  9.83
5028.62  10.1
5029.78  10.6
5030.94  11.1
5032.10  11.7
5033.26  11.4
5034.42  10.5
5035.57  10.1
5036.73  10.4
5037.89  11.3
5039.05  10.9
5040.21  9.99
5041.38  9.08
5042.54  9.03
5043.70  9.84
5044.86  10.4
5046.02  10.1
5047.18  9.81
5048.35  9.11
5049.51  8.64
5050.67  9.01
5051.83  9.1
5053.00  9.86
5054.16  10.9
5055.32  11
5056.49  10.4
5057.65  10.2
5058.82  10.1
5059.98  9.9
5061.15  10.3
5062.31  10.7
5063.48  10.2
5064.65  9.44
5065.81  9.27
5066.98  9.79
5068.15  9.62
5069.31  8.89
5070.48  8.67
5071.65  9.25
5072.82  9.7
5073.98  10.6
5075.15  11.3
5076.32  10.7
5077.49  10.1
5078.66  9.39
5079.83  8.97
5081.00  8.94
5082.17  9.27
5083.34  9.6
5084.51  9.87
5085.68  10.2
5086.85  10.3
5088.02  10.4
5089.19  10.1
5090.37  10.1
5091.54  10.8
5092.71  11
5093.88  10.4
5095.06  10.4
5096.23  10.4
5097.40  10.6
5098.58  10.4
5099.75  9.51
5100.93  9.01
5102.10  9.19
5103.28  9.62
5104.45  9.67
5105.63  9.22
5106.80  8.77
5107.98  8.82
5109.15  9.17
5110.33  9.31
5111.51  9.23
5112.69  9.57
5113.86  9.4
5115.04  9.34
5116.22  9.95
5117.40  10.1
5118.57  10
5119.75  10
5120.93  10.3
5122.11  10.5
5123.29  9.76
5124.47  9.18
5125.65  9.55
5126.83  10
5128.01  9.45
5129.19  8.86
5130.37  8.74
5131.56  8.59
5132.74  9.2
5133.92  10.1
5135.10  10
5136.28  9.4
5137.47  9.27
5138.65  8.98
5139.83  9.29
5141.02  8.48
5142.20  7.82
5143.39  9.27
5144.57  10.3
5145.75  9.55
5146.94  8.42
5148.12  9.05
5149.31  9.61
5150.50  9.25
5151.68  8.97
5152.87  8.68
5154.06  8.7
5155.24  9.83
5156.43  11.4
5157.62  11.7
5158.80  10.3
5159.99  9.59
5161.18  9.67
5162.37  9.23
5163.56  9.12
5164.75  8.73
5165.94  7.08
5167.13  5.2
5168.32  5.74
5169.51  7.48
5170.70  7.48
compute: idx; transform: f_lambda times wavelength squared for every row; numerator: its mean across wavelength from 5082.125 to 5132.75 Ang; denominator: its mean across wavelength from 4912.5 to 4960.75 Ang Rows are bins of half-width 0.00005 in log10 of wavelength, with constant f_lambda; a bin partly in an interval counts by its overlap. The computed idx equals 1.03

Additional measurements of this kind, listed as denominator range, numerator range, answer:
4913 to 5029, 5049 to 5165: 1.01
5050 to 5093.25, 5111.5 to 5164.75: 0.98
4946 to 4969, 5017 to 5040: 1.04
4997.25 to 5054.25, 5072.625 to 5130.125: 1.02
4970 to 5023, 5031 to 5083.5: 1.03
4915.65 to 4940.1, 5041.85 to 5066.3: 1.02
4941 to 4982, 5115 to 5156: 0.99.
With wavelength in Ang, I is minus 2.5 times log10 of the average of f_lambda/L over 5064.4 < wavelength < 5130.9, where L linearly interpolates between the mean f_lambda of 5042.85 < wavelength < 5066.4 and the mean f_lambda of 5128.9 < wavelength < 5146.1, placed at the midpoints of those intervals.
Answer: -0.023 mag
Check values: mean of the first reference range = 9.9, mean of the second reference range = 9.19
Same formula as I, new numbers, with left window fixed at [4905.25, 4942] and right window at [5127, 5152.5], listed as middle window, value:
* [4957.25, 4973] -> -0.016 mag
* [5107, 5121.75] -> -0.031 mag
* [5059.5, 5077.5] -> -0.036 mag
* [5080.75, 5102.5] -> -0.068 mag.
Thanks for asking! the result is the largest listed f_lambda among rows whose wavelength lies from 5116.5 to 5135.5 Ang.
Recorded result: 10.5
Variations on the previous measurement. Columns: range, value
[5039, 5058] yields 11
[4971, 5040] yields 11.7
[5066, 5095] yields 11.3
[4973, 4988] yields 10.9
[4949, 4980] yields 11.4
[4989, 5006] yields 10.6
